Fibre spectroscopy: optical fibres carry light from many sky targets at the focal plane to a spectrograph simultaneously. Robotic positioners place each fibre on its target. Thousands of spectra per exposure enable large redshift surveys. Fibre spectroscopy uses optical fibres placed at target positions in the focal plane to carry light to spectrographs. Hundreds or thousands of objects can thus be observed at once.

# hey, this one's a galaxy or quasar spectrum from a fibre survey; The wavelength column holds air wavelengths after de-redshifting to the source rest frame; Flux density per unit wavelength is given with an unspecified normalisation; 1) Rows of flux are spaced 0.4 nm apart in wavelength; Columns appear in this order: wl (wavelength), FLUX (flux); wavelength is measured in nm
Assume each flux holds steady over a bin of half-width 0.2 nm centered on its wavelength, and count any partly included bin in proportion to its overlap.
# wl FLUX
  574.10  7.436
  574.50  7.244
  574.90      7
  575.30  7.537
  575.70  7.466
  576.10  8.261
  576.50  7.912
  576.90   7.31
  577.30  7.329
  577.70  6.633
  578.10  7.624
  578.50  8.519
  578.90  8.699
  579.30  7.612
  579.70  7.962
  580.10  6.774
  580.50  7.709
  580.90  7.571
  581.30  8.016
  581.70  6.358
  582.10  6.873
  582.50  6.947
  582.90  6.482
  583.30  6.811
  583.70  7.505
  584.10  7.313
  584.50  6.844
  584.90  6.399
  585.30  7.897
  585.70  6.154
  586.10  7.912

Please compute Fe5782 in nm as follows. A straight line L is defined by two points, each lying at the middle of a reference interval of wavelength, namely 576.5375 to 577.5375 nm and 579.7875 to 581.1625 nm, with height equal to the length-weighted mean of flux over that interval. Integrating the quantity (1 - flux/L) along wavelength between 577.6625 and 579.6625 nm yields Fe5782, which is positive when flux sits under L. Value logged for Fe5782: -0.14 nm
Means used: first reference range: 7.39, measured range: 7.93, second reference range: 7.43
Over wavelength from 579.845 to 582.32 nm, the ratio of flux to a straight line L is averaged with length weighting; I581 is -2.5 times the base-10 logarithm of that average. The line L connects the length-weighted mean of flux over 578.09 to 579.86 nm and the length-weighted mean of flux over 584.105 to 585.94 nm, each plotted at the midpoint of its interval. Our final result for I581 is 0.07 mag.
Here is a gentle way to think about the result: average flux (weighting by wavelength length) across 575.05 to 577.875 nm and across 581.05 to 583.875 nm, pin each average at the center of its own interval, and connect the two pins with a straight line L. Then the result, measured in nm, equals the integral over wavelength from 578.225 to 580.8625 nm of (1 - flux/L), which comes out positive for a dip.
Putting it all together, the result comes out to -0.22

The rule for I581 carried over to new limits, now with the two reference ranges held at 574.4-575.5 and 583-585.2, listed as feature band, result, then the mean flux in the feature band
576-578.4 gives -0.05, 7.52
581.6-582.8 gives 0.05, 6.74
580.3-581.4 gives -0.10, 7.74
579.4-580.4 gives -0.05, 7.43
